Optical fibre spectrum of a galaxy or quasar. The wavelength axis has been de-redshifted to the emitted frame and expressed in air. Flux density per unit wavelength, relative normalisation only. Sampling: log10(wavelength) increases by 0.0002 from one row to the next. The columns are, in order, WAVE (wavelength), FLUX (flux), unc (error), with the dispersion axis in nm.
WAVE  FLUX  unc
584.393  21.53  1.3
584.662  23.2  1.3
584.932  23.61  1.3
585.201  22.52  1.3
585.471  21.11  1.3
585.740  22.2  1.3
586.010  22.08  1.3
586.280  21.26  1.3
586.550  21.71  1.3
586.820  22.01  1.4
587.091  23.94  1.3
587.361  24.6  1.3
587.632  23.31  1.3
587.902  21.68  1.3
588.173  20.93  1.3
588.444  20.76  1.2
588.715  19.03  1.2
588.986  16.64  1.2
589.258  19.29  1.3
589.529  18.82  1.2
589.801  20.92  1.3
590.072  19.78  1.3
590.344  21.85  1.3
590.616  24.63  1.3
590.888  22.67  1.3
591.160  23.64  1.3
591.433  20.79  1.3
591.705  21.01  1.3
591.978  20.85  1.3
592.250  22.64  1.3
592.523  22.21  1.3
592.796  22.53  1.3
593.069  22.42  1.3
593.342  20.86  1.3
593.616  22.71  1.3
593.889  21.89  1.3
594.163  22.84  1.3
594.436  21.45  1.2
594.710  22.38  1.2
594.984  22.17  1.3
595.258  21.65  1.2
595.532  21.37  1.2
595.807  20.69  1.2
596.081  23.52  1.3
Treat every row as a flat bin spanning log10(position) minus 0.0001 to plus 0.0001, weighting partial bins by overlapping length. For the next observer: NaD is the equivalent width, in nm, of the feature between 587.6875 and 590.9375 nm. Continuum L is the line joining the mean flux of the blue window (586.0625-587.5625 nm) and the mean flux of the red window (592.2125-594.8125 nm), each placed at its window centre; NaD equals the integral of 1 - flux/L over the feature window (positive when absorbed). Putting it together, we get 0.274 nm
